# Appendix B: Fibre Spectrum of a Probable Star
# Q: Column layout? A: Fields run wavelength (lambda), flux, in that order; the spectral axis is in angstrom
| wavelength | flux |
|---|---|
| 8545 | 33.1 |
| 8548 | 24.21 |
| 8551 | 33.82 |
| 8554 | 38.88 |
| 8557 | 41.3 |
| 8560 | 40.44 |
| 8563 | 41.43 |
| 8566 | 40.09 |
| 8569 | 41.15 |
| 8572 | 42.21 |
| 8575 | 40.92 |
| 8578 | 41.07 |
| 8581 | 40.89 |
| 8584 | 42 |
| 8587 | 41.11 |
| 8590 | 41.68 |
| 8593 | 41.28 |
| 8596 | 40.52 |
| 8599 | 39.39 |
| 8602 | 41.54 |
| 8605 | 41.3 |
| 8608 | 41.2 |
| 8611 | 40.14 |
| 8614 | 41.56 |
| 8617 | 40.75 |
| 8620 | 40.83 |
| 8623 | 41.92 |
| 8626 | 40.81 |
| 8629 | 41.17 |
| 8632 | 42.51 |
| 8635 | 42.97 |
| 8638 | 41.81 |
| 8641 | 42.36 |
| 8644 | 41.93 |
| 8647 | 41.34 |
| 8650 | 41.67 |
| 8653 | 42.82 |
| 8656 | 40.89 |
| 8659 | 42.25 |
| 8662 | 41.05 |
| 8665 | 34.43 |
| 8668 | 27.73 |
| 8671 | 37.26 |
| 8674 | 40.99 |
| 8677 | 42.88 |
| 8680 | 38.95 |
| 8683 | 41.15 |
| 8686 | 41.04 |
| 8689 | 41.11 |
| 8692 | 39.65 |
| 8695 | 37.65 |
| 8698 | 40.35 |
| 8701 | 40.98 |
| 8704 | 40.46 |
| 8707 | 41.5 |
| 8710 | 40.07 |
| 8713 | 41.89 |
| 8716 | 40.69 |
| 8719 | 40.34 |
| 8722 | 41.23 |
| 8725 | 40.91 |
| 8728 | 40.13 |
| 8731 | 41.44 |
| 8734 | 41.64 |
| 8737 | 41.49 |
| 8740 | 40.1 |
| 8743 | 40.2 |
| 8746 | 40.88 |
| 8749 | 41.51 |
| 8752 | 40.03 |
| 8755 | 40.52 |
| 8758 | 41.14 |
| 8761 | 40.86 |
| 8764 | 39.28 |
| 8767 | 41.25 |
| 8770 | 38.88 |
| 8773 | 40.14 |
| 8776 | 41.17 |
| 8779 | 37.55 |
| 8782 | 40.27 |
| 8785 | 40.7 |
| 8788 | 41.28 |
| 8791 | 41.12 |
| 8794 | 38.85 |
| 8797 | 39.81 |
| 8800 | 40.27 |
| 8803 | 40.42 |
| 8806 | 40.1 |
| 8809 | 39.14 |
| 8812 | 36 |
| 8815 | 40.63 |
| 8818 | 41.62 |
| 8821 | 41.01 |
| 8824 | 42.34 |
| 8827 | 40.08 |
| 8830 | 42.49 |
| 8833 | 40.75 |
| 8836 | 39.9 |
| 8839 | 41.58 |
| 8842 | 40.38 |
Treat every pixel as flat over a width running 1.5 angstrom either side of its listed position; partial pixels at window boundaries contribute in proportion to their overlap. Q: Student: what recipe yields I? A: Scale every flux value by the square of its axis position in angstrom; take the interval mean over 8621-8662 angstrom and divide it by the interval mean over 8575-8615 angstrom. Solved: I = 1.03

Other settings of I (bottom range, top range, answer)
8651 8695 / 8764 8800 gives 1.04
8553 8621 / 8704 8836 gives 1.03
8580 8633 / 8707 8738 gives 1.02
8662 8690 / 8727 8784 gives 1.07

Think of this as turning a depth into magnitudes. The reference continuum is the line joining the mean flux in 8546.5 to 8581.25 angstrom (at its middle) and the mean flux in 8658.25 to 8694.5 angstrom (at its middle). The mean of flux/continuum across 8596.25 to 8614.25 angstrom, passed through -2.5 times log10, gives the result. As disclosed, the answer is -0.05 mag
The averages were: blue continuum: 38.8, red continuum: 38.9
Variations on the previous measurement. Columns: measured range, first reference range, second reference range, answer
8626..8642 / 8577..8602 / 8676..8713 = -0.03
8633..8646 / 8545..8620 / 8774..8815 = -0.06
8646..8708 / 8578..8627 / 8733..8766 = 0.03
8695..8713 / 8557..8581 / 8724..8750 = 0.01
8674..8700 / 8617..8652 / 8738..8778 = 0.02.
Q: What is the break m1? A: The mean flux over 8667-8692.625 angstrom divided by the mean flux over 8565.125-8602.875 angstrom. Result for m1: 0.95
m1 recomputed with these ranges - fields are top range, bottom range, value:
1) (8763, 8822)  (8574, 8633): 0.97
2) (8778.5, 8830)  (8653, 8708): 1.02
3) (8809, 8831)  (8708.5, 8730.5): 0.99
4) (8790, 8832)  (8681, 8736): 0.99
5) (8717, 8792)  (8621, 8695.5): 1.00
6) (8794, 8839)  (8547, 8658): 0.99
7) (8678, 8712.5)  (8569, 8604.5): 0.98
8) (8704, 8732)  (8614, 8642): 0.98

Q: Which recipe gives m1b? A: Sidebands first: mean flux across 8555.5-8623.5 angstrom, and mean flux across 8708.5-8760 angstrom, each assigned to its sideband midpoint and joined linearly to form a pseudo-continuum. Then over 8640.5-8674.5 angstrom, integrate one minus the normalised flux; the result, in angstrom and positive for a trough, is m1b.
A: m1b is 1.26 angstrom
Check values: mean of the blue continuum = 41.1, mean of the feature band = 39.4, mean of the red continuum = 40.8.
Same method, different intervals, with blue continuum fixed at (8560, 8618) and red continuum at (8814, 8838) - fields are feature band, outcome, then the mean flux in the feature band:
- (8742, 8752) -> 0.08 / 40.8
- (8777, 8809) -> 0.86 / 40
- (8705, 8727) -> 0.09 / 40.9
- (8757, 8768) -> 0.14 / 40.6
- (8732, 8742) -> 0.01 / 41.1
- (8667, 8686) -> 1.12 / 38.7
